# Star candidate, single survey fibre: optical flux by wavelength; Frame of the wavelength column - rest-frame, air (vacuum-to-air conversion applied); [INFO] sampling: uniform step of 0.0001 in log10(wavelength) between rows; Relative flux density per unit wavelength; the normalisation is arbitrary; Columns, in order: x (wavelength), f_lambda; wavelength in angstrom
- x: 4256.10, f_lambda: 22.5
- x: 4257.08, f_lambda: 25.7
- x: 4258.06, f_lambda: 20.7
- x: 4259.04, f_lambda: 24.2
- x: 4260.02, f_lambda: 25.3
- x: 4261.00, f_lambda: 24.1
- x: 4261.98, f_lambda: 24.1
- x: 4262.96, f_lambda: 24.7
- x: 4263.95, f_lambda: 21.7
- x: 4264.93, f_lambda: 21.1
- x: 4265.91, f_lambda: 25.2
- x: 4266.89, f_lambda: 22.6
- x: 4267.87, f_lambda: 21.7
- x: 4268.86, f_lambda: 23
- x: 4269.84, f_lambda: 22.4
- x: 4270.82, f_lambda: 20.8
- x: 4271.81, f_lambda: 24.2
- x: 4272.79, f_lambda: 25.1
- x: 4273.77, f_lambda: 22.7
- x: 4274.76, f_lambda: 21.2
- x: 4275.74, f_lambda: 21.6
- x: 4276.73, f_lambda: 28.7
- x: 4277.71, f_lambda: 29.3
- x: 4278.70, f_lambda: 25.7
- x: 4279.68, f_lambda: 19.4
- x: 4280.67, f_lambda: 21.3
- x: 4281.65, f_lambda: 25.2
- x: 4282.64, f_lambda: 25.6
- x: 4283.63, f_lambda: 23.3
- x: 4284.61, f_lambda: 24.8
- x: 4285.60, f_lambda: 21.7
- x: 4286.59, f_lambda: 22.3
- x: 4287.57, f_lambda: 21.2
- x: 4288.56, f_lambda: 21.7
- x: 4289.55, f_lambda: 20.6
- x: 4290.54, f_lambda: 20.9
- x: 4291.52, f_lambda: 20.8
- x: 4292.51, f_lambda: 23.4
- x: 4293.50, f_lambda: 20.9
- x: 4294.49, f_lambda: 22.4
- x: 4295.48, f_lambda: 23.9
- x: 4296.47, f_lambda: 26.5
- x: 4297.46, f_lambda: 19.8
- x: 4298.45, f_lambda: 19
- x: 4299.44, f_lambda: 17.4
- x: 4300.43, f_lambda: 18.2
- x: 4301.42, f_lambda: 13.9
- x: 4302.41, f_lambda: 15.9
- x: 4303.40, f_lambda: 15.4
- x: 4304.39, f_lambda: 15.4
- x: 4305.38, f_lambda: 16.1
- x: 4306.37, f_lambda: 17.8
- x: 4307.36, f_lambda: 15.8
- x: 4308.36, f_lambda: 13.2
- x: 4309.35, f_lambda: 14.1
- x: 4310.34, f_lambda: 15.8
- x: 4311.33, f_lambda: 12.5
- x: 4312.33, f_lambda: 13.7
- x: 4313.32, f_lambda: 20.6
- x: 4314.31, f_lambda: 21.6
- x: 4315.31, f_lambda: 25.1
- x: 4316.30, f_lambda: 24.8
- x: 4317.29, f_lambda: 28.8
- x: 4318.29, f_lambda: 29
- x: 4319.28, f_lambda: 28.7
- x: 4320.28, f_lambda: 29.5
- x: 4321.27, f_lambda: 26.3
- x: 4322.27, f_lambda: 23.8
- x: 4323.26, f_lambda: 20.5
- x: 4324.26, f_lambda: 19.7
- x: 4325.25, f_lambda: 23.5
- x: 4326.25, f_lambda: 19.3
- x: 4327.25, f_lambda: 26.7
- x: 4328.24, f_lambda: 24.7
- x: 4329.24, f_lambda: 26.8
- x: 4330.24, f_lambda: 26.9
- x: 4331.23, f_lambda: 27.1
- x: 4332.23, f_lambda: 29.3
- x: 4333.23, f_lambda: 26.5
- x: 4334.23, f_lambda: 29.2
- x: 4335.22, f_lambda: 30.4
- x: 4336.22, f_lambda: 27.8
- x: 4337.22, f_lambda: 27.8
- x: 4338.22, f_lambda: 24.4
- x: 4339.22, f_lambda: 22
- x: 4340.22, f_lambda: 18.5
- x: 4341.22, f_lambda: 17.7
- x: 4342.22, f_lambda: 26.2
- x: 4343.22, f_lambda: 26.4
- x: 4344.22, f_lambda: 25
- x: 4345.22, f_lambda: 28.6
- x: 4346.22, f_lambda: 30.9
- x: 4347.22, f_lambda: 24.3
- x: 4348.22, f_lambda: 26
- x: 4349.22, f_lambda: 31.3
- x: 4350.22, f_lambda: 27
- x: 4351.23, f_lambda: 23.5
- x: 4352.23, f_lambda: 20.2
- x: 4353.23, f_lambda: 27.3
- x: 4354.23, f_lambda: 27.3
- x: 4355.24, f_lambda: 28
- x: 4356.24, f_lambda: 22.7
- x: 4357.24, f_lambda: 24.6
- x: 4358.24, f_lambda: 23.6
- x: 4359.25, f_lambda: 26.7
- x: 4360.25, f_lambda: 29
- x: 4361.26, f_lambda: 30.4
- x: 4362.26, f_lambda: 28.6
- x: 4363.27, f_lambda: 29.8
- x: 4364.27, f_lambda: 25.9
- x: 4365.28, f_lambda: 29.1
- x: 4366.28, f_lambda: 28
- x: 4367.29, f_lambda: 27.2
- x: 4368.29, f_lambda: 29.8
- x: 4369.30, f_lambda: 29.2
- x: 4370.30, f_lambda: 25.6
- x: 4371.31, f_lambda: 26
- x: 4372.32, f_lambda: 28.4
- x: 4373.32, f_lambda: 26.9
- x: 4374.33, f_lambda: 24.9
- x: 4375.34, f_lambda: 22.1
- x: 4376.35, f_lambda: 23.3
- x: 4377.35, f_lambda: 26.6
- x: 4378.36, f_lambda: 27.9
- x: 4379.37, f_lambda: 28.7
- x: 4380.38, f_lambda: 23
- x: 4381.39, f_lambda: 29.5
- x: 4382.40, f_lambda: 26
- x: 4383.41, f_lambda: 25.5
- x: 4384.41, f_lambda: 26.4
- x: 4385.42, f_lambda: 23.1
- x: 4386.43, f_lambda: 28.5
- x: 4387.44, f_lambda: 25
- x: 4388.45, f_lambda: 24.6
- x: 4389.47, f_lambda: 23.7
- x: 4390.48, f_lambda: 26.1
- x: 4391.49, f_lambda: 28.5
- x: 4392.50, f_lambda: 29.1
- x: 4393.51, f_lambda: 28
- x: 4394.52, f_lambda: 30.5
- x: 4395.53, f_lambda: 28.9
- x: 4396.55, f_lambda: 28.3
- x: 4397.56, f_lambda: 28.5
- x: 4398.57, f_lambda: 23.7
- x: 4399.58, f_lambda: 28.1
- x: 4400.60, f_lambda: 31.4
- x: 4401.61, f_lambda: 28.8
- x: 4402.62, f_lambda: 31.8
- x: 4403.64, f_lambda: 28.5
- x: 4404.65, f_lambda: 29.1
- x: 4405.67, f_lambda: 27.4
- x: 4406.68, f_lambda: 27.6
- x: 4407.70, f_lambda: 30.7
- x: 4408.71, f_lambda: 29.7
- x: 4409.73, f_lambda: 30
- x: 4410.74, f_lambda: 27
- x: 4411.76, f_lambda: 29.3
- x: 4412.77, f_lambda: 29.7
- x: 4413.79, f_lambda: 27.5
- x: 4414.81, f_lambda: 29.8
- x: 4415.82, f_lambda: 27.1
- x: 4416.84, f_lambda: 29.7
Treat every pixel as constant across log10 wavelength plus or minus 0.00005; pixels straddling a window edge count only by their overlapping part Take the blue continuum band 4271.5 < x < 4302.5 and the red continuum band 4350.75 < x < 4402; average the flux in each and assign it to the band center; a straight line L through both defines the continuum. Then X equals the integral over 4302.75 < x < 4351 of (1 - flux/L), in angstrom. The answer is 1.9 angstrom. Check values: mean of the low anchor 22.2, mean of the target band 23.4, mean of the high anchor 26.8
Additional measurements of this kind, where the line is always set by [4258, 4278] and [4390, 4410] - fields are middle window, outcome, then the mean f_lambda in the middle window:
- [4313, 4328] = 0.6 angstrom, 24.6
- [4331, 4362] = 0.6 angstrom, 26.1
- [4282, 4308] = 4.7 angstrom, 20.2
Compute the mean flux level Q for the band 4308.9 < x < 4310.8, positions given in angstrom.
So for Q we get 15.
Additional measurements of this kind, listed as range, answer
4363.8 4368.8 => 28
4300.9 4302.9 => 14.9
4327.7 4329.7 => 25.8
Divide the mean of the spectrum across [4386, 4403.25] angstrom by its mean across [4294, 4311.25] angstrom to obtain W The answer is 1.6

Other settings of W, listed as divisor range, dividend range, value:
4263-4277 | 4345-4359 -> 1.13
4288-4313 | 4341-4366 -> 1.46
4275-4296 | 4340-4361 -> 1.11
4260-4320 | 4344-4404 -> 1.25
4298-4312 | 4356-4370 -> 1.75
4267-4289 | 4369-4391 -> 1.11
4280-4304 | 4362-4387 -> 1.27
